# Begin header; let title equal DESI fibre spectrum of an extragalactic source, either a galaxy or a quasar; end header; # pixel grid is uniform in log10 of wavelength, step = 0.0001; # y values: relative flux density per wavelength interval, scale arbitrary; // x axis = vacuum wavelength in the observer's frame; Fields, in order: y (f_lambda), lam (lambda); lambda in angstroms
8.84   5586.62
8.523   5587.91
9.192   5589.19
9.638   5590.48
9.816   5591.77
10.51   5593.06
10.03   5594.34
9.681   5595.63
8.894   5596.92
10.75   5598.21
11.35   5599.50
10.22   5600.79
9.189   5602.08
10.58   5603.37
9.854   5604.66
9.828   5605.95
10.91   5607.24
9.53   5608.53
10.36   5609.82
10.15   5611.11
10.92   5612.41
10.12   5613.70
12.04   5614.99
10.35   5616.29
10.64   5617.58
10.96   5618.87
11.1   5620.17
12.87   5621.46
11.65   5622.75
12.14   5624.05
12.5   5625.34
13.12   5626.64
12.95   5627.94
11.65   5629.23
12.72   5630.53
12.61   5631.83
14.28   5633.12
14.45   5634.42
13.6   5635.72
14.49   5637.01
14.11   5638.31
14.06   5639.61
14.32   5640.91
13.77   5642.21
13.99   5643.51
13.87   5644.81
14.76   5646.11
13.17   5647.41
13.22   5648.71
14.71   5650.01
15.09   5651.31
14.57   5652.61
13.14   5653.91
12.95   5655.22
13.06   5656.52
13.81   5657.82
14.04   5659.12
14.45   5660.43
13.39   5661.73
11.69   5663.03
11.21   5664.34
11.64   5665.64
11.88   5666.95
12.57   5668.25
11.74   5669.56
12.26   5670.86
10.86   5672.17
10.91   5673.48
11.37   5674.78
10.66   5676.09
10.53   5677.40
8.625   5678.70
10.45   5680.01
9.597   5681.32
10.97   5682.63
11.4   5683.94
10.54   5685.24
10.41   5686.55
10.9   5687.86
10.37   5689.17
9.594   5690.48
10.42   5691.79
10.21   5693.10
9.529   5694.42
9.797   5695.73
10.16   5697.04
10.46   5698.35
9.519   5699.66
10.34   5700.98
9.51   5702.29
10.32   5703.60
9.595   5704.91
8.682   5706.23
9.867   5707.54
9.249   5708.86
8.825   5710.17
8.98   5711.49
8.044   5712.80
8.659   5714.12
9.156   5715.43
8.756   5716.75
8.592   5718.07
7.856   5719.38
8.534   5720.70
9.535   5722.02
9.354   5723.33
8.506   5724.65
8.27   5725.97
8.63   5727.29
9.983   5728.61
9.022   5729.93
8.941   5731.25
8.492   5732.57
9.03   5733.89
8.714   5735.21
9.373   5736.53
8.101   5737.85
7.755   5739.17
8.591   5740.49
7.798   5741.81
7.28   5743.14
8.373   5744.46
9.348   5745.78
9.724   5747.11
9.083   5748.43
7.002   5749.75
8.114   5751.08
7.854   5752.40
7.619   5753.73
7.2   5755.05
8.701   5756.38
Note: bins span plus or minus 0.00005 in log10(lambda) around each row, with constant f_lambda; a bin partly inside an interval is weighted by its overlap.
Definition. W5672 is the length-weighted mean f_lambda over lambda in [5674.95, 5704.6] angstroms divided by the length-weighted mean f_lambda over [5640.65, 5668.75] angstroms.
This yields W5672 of 0.8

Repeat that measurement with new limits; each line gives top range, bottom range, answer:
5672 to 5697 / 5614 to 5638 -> 0.83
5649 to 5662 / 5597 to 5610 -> 1.37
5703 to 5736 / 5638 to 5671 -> 0.67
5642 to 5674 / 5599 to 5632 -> 1.17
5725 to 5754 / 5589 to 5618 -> 0.83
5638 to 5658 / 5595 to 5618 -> 1.35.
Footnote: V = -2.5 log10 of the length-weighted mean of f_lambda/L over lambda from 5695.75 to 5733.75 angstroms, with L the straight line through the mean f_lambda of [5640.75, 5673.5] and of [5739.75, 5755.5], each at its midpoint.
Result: 0.09 mag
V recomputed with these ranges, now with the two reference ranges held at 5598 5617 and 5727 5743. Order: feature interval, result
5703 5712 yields -0.04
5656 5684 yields -0.22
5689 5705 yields -0.09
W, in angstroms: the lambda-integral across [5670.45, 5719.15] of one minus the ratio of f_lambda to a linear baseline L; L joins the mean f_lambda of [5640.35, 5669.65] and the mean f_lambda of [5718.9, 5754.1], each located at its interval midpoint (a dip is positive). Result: 4.9 angstroms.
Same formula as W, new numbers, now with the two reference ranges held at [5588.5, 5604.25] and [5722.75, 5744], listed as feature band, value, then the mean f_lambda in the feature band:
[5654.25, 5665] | -4.3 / 13.1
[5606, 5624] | -2.0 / 10.9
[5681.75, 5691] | -1.5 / 10.6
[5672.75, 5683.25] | -1.4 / 10.4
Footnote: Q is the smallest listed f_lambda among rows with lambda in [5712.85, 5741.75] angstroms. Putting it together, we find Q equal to 7.755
